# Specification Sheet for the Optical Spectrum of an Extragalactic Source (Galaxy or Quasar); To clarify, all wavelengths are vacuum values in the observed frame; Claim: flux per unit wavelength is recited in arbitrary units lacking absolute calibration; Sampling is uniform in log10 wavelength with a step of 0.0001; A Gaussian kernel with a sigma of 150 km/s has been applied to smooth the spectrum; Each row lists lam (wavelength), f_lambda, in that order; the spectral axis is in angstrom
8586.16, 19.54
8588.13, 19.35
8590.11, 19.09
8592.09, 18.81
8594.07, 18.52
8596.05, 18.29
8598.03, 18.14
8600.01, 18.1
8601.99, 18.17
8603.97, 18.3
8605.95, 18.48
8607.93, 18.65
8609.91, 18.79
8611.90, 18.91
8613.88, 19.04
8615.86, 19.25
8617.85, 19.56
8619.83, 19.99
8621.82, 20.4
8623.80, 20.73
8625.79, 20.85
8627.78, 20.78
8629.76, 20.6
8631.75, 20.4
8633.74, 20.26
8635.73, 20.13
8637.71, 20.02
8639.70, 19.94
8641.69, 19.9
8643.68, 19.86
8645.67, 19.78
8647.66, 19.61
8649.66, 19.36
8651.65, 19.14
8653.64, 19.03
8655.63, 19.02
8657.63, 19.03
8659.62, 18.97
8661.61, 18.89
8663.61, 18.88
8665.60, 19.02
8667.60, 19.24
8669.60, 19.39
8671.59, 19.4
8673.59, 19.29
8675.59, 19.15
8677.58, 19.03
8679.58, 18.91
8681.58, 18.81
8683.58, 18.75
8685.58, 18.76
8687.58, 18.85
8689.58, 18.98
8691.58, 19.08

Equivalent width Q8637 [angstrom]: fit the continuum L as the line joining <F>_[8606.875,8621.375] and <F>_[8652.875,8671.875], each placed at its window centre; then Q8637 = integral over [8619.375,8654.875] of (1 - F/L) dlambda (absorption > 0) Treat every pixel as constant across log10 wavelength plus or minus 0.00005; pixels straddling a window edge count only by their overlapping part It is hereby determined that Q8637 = -1.6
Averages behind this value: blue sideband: 19.2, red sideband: 19.1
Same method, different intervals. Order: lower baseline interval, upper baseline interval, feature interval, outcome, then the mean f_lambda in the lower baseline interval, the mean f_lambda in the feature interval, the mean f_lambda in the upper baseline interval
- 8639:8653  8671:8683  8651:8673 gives 0.28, 19.6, 19.1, 19.1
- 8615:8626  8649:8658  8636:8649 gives -0.28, 20.1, 19.9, 19.1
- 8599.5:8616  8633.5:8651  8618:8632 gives -0.91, 18.6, 20.5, 19.8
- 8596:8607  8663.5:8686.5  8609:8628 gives -1.40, 18.3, 19.8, 19.1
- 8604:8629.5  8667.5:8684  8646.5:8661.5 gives 0.11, 19.6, 19.2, 19.1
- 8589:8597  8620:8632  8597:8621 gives 1.00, 18.7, 18.8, 20.6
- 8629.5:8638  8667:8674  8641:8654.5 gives 0.27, 20.3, 19.5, 19.3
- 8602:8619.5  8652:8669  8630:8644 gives -0.85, 18.9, 20.1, 19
